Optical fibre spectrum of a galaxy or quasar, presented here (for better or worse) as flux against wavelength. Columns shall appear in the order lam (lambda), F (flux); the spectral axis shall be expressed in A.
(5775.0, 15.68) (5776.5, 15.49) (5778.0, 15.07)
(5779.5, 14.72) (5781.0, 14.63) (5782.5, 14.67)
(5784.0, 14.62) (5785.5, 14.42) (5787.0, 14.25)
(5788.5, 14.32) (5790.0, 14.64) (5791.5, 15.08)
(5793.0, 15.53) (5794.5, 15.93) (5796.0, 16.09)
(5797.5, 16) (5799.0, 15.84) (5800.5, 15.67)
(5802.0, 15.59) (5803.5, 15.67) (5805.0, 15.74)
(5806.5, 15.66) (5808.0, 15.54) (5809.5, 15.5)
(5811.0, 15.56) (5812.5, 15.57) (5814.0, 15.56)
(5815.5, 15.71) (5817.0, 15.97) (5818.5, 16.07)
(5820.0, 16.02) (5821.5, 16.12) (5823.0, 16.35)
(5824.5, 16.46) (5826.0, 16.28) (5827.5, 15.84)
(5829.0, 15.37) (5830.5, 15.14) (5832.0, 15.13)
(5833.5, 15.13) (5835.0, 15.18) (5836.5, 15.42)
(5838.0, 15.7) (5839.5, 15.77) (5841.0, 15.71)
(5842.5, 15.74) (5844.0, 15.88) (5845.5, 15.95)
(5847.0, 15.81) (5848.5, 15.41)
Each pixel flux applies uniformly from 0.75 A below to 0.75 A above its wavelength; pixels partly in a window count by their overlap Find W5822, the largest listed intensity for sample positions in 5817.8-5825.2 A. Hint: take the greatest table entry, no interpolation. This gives 16.46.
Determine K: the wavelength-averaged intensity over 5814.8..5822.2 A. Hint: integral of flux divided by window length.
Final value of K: 16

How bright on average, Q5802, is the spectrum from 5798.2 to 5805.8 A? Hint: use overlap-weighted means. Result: 15.7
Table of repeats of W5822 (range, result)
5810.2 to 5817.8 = 15.97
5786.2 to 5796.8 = 16.09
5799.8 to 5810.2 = 15.74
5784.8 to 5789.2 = 14.42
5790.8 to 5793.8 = 15.53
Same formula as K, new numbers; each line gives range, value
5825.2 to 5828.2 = 16.1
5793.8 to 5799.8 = 16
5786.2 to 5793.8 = 14.8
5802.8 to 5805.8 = 15.7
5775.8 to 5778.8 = 15.3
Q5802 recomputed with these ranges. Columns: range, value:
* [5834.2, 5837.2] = 15.3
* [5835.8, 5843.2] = 15.7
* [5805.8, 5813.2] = 15.6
